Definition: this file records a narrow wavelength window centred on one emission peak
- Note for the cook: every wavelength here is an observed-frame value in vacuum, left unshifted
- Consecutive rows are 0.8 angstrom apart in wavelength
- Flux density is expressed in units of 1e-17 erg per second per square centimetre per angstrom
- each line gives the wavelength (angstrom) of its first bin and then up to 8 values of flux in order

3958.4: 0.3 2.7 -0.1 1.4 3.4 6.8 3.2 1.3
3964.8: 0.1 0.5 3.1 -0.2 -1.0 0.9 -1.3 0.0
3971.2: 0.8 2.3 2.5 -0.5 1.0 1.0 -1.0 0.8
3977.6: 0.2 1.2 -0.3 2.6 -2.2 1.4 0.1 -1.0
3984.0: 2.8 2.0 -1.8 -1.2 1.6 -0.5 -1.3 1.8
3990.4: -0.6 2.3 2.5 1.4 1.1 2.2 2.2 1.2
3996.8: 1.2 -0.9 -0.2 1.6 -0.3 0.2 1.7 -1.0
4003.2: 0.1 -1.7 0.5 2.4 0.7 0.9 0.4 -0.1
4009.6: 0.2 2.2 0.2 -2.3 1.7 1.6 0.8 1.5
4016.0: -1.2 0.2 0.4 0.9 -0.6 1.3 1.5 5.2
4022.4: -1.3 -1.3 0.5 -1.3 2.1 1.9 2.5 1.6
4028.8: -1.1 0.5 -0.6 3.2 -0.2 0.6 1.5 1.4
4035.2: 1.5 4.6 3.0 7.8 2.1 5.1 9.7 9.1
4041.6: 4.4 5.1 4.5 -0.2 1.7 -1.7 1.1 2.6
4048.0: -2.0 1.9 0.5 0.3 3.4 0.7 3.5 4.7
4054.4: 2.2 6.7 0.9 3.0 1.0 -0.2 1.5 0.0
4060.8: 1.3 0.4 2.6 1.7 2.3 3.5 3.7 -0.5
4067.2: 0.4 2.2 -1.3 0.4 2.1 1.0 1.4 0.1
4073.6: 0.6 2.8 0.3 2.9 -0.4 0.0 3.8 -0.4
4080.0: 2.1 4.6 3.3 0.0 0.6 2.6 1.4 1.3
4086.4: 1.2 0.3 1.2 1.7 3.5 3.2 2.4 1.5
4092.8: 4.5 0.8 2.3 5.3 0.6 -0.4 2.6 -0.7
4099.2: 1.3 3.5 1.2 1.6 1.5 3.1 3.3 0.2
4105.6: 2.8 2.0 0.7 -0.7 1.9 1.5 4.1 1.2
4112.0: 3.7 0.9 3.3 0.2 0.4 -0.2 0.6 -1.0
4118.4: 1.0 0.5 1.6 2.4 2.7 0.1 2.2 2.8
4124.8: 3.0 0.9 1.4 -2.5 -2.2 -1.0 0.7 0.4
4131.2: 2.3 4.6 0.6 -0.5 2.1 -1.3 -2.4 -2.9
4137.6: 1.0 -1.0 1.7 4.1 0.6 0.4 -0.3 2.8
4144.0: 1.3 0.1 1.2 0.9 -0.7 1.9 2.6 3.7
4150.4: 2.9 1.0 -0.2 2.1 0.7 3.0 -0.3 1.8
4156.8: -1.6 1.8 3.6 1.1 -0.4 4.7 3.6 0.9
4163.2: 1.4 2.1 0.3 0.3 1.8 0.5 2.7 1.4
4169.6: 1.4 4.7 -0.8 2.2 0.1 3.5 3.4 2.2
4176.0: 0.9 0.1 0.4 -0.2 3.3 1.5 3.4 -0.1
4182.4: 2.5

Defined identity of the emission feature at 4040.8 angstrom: [O II] 3727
